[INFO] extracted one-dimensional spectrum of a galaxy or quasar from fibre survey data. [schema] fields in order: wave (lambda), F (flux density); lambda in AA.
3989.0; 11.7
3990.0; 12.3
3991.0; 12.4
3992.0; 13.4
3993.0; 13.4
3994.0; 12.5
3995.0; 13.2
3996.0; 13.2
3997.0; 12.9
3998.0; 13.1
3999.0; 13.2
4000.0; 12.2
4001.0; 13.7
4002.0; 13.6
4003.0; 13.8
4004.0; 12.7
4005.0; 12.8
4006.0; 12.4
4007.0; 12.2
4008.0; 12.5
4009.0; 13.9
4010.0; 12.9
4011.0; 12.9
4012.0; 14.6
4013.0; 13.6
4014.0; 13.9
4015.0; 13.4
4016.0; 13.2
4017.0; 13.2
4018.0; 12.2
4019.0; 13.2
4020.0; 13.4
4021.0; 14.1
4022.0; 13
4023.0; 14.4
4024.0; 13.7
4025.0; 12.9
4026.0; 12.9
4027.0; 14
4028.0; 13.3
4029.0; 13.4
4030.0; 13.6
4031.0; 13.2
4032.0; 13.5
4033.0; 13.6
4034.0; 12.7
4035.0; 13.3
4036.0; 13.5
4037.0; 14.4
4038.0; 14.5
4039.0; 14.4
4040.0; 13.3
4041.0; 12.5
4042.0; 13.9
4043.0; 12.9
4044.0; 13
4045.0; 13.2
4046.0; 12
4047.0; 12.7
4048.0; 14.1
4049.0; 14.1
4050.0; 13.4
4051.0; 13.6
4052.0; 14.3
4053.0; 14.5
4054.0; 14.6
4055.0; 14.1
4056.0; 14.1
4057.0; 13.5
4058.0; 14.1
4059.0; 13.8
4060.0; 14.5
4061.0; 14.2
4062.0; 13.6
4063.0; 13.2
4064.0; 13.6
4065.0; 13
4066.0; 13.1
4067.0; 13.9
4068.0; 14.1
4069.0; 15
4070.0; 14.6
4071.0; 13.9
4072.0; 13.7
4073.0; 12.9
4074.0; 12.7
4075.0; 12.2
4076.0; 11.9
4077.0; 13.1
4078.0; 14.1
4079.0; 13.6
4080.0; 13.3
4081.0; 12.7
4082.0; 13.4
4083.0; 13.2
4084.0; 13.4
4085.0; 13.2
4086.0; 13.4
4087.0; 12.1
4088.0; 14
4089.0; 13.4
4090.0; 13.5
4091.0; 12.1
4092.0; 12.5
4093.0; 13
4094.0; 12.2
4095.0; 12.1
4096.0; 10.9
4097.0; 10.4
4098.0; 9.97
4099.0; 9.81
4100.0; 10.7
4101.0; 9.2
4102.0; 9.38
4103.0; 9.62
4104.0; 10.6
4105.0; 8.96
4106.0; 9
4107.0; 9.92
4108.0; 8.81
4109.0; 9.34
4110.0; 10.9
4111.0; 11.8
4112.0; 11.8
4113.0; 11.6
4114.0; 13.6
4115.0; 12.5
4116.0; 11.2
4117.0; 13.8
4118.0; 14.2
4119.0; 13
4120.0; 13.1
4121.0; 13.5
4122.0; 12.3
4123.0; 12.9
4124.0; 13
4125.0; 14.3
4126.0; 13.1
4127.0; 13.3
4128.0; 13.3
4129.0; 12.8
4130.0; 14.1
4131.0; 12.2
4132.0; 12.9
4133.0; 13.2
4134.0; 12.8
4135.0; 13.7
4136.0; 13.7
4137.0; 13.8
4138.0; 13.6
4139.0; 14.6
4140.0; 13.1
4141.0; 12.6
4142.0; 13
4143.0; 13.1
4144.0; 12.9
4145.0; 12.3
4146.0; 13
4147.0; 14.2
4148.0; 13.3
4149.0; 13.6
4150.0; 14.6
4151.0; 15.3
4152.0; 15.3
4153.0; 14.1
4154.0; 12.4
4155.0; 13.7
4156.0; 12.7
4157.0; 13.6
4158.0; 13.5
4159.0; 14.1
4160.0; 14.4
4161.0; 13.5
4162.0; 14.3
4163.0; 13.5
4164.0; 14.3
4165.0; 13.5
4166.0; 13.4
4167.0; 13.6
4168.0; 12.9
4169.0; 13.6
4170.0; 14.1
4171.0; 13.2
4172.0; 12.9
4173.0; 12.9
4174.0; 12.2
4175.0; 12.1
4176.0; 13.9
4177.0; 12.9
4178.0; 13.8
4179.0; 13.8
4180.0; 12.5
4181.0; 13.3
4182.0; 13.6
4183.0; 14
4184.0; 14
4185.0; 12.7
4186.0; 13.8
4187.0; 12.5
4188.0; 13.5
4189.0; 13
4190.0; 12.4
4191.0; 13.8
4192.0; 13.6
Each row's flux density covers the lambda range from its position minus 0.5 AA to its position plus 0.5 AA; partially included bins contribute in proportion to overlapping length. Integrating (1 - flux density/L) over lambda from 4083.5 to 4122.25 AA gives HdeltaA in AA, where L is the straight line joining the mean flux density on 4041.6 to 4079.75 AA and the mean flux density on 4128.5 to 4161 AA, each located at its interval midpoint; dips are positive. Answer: 5.42 AA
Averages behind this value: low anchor 13.6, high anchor 13.5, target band 11.7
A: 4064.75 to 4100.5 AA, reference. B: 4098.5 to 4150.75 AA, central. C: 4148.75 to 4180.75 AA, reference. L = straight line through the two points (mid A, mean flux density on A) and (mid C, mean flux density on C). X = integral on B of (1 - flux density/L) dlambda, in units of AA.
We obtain 3.4 AA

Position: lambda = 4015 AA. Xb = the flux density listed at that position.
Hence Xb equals 13.4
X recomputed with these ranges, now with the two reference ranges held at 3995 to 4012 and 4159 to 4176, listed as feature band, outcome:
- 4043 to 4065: -0.86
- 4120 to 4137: 0.17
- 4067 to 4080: -0.27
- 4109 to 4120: 0.81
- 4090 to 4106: 2.99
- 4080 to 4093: 0.16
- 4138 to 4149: 0.11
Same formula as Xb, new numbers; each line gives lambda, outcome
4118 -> 14.2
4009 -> 13.9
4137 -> 13.8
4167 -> 13.6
